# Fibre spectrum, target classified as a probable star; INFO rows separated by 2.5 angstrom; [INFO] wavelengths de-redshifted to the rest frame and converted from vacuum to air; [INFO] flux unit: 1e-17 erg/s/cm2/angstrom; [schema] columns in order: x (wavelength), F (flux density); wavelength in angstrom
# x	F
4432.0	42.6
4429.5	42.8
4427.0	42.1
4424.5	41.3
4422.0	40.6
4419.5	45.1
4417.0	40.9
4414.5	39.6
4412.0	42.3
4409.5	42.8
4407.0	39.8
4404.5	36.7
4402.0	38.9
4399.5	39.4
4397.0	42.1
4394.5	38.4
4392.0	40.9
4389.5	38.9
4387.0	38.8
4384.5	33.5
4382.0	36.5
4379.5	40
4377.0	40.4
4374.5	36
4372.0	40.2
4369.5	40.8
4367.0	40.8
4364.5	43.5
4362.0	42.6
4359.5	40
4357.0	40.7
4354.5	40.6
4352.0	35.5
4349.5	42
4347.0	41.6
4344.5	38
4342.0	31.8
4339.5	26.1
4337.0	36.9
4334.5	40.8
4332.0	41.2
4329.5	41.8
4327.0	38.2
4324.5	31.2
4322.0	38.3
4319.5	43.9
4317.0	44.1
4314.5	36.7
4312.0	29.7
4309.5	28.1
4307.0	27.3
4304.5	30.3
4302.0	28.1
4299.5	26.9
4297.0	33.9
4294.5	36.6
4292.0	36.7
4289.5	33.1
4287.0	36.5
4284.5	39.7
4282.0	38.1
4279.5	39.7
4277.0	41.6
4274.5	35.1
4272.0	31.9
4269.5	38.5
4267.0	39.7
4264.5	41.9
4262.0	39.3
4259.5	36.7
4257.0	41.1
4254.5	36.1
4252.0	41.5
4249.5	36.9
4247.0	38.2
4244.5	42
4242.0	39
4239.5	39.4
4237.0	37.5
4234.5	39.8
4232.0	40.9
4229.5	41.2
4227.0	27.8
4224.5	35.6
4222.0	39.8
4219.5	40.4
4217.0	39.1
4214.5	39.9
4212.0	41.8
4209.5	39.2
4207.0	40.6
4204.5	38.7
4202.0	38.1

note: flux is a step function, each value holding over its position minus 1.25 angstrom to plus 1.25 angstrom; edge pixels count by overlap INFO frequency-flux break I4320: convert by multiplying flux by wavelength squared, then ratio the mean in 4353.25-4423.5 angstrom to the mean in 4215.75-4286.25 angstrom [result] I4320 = 1.11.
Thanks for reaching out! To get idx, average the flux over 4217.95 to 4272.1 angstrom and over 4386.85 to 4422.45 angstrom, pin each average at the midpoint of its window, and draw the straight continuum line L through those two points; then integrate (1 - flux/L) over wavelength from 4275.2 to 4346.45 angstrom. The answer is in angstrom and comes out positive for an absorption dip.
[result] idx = 6.72 angstrom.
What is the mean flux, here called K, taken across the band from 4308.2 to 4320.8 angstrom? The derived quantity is 36.5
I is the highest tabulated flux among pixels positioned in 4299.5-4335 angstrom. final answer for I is 44.1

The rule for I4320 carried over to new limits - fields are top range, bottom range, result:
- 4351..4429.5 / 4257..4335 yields 1.15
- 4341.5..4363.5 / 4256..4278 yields 1.07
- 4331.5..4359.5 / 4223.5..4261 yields 1.04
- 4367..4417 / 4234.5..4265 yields 1.07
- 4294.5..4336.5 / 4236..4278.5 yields 0.93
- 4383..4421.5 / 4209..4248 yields 1.11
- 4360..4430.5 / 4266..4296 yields 1.14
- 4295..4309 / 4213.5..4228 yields 0.83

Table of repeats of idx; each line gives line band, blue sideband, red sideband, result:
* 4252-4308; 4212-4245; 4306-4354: 2.4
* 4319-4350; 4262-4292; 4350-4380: 1.4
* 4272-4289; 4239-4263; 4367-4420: 0.6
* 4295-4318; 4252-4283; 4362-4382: 4.3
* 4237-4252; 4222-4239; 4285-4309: -1.2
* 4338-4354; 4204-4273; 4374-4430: 1.4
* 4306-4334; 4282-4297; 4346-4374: 1.2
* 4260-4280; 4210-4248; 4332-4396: 0.2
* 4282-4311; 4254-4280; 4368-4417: 4.4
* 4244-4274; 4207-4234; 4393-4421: 0.5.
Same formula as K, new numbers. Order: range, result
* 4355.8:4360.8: 40.4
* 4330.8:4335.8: 41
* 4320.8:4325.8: 34.7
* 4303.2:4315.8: 30.5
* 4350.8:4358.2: 38.9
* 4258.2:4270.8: 39.2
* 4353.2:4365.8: 41.5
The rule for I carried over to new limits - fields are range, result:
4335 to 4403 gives 43.5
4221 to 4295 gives 42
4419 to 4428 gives 45.1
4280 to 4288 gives 39.7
